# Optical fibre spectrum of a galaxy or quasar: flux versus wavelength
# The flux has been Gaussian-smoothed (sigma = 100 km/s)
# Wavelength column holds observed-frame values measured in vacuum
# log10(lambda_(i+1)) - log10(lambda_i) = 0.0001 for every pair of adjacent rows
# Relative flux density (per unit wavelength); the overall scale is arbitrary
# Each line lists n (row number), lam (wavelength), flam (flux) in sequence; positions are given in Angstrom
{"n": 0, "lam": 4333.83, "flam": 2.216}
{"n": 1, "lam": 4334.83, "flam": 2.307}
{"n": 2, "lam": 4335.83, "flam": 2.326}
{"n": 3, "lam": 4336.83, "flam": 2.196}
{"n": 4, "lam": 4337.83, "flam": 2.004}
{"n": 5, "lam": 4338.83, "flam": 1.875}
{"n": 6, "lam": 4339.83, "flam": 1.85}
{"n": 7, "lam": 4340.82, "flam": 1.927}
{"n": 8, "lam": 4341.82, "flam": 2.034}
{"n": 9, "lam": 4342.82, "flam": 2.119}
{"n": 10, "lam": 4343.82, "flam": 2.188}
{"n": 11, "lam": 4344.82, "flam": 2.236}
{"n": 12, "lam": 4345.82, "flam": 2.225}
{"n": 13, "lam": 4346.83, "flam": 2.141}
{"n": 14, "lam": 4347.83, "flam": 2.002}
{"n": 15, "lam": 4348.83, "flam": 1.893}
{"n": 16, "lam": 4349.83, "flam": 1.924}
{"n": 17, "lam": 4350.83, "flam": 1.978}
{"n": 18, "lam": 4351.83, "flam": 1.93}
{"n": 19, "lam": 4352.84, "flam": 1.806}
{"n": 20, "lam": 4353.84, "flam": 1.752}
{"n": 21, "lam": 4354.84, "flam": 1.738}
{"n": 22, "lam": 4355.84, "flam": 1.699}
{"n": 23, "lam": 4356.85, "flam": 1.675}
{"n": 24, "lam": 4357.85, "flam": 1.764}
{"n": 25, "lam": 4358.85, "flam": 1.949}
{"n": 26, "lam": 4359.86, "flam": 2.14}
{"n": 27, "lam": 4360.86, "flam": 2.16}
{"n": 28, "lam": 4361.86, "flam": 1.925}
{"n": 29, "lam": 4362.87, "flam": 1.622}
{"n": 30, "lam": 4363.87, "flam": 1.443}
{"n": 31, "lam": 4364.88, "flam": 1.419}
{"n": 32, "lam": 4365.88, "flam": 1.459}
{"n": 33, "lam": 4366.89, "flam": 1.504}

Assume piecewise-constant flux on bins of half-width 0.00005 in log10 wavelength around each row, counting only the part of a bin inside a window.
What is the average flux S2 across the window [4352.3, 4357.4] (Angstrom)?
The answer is 1.73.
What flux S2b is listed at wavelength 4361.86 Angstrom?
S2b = 1.925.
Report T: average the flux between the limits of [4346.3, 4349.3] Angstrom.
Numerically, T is 2.01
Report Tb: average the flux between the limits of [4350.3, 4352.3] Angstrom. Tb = 1.96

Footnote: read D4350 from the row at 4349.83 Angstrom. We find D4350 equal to 1.924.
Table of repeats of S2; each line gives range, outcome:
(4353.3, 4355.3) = 1.75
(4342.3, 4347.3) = 2.18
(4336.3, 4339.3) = 2.03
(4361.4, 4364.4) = 1.65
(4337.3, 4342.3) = 1.94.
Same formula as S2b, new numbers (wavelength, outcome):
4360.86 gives 2.16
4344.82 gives 2.236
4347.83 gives 2.002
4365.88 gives 1.459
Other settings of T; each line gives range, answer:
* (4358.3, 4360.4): 2.04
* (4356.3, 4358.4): 1.72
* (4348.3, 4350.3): 1.91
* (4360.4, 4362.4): 2.03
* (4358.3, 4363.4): 1.96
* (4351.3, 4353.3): 1.87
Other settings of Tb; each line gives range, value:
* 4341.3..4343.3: 2.07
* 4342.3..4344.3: 2.15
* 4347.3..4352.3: 1.95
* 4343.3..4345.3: 2.21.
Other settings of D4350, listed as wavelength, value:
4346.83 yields 2.141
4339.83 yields 1.85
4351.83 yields 1.93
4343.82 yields 2.188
